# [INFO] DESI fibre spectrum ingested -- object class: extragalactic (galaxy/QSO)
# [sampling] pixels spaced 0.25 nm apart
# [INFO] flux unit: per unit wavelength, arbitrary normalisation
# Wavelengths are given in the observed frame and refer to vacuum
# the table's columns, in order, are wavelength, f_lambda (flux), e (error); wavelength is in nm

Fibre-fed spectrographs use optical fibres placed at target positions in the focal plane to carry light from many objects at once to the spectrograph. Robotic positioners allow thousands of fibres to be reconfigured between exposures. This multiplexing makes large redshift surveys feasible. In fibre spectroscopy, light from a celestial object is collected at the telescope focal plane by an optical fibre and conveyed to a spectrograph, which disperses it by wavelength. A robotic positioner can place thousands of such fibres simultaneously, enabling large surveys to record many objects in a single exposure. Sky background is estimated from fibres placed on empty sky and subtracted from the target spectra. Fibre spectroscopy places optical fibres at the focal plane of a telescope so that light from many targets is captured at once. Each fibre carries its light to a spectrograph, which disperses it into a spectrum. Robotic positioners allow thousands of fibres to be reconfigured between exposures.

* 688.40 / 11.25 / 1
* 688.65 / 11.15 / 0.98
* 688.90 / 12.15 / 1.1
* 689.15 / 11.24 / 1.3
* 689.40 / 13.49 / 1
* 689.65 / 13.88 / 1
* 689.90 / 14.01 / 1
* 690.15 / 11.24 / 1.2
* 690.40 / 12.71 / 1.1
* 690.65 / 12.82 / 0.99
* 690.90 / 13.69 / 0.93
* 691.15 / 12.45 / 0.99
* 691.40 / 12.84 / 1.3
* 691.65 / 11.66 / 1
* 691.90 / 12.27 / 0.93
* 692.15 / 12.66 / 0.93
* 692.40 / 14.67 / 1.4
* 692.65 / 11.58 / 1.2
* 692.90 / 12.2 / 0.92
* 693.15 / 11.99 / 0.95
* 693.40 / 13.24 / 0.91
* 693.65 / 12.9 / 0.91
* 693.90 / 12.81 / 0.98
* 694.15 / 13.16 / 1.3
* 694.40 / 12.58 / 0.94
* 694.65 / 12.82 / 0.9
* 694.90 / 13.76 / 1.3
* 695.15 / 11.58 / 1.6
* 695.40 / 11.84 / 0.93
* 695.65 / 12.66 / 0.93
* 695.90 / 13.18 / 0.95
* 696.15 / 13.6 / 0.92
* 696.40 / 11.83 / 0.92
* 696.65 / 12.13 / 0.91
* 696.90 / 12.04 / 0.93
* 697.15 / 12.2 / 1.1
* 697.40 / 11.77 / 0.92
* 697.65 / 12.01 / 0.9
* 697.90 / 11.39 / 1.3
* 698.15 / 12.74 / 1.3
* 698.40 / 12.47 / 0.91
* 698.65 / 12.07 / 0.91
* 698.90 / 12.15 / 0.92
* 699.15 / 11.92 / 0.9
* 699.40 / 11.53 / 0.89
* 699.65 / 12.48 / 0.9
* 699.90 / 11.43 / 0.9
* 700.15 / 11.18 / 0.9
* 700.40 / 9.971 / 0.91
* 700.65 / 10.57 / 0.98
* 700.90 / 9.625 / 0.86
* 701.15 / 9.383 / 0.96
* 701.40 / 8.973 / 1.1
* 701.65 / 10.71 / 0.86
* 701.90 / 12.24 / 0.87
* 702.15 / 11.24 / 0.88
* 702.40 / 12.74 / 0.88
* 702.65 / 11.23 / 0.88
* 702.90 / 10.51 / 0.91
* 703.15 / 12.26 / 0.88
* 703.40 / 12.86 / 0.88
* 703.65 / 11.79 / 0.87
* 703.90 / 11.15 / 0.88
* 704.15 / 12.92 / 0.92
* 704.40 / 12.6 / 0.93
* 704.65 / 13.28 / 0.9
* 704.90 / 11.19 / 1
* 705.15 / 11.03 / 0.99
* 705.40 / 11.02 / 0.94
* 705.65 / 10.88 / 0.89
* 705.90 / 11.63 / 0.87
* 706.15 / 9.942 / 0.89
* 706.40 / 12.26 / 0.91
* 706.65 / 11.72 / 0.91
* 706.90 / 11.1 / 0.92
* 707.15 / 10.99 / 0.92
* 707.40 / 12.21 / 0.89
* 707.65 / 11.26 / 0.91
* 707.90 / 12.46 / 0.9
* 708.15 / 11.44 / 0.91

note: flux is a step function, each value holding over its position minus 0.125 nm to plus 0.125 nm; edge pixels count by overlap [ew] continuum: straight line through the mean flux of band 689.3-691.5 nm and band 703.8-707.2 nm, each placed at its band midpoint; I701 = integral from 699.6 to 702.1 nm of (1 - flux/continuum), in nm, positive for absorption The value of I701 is 0.29 nm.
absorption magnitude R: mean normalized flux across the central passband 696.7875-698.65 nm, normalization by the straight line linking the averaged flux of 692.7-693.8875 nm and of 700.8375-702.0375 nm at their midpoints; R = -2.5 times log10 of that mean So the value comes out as -0.075 mag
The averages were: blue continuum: 12.5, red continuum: 10.2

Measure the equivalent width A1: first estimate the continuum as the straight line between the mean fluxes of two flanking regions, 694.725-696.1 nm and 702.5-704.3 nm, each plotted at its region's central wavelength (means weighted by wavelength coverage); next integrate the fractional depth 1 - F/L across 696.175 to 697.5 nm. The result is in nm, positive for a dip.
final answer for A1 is 0.04 nm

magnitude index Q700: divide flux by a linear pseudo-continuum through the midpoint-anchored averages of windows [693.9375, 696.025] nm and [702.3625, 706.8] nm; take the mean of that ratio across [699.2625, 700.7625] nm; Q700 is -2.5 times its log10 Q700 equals 0.09 mag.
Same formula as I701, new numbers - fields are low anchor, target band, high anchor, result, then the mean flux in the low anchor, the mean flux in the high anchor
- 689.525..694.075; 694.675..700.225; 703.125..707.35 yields 0.05 nm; 12.8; 11.7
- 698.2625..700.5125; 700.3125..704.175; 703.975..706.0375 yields 0.21 nm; 11.7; 11.8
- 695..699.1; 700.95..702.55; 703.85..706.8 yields 0.14 nm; 12.2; 11.6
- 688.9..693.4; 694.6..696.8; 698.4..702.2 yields -0.13 nm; 12.7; 11.1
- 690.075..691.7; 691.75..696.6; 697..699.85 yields -0.14 nm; 12.6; 12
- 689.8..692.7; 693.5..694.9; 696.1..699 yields -0.05 nm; 12.7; 12.2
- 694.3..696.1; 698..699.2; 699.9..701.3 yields -0.12 nm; 12.7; 10.2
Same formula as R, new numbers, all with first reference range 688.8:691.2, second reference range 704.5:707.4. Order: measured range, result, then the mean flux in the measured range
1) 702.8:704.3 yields -0.030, 11.9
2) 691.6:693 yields 0.003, 12.6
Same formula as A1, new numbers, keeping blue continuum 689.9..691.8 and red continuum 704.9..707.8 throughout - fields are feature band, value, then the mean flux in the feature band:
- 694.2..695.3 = -0.04 nm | 12.7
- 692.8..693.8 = -0.02 nm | 12.6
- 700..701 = 0.12 nm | 10.4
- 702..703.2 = 0.00 nm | 11.6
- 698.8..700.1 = 0.00 nm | 11.9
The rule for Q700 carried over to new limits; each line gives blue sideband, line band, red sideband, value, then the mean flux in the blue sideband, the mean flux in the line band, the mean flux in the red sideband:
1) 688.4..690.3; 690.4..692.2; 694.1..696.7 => -0.015 mag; 12.4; 12.6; 12.6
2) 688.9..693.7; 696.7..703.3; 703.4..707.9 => 0.058 mag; 12.7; 11.4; 11.6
